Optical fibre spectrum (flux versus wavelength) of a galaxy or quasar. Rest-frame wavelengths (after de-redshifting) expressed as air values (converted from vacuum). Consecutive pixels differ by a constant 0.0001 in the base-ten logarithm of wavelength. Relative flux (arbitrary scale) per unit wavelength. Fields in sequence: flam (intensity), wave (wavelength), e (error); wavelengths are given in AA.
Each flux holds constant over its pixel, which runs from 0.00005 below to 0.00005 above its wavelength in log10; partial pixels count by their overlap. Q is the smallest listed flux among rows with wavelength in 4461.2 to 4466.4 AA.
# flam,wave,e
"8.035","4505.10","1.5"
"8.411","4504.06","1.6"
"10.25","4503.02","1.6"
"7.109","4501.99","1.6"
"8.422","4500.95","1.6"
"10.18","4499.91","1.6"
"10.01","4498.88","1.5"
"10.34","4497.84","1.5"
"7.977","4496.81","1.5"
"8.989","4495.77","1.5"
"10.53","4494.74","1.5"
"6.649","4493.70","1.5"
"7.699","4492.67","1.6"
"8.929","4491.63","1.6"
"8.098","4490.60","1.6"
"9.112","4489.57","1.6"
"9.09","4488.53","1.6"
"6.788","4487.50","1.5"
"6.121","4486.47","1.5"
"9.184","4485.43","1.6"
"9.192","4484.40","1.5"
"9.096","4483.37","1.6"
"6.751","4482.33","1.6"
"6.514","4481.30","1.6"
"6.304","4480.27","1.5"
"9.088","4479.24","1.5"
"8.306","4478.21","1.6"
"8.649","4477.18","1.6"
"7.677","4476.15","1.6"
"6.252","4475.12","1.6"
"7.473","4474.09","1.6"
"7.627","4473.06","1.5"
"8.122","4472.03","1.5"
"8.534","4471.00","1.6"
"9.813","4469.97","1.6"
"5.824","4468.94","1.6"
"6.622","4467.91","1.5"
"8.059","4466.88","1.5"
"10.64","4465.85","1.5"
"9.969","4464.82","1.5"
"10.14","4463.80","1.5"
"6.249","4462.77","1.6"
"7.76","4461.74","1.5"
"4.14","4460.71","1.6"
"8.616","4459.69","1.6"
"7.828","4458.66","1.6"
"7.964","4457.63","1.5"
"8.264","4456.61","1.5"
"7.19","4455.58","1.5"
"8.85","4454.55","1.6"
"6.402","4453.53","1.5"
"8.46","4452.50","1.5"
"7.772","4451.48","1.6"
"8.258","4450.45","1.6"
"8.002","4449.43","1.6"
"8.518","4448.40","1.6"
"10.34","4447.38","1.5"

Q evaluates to 6.249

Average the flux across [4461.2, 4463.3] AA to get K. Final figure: 6.97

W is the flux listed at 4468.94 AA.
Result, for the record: 5.824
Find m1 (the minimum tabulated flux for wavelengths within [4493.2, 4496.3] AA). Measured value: 6.649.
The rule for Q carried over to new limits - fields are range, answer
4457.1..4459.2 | 7.828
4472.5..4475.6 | 6.252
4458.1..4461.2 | 4.14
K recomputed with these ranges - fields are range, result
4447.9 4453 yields 8.2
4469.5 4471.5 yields 9.16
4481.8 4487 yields 8.05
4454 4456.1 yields 7.98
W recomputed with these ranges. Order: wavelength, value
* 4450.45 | 8.258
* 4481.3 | 6.514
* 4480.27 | 6.304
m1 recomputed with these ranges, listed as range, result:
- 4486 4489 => 6.121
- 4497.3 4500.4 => 10.01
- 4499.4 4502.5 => 7.109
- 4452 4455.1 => 6.402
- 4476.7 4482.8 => 6.304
